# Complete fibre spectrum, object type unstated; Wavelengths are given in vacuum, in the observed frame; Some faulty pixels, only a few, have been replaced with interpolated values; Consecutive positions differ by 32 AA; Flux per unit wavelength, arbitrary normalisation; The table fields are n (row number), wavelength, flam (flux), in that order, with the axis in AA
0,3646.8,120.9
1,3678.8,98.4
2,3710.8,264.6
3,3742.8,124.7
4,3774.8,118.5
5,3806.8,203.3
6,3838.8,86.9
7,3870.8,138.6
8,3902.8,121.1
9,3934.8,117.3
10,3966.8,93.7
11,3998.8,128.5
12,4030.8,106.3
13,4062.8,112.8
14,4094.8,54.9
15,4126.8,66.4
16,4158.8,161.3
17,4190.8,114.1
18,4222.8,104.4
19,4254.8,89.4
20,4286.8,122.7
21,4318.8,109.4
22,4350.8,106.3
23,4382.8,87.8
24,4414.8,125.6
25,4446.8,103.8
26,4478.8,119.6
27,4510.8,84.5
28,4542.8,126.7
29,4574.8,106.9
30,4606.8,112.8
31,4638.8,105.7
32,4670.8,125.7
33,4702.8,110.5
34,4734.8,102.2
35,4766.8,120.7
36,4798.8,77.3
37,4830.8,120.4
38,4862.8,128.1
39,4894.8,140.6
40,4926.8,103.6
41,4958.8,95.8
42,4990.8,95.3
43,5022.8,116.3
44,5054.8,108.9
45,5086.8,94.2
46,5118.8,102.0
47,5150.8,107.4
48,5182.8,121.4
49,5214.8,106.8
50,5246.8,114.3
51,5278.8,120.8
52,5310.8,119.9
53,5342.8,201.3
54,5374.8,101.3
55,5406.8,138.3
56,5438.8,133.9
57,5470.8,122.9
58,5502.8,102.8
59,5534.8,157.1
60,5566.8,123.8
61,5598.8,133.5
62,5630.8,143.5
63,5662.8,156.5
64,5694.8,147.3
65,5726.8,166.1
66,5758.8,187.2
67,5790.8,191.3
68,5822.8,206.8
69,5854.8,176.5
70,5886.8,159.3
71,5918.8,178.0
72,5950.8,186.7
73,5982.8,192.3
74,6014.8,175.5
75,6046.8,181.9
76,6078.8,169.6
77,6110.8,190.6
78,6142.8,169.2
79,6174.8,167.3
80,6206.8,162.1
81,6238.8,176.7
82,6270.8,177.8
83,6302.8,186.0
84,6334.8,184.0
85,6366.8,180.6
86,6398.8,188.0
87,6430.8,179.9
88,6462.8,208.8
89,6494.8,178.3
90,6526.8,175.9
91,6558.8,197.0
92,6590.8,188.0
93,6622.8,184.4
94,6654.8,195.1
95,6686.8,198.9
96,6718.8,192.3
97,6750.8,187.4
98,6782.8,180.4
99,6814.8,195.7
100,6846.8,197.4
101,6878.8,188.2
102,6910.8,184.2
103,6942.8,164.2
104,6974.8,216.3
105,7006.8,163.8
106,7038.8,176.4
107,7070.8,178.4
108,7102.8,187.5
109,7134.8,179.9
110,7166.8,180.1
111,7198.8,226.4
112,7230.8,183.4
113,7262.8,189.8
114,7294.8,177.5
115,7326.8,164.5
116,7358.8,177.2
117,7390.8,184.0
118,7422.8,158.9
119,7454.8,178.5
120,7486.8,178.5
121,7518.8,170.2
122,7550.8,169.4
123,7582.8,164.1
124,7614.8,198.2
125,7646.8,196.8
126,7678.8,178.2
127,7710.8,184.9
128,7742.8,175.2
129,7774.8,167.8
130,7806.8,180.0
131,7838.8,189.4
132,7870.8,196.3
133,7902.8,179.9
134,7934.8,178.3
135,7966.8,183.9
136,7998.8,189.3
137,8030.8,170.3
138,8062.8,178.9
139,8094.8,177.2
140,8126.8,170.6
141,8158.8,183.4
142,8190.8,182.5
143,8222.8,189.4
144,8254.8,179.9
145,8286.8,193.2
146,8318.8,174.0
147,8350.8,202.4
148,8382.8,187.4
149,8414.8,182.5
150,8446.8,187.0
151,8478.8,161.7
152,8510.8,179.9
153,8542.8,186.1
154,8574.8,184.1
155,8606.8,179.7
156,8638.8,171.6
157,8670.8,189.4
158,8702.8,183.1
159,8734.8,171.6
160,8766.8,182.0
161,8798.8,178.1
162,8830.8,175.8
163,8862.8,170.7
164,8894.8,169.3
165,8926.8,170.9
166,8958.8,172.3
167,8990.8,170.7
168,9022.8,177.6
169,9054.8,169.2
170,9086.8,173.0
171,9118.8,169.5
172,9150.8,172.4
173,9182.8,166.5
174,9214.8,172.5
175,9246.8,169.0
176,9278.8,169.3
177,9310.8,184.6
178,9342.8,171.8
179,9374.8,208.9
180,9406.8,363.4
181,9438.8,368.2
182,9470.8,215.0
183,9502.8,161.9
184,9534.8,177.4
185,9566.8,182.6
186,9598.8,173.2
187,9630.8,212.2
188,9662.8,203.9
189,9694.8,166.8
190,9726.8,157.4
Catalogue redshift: 0.44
